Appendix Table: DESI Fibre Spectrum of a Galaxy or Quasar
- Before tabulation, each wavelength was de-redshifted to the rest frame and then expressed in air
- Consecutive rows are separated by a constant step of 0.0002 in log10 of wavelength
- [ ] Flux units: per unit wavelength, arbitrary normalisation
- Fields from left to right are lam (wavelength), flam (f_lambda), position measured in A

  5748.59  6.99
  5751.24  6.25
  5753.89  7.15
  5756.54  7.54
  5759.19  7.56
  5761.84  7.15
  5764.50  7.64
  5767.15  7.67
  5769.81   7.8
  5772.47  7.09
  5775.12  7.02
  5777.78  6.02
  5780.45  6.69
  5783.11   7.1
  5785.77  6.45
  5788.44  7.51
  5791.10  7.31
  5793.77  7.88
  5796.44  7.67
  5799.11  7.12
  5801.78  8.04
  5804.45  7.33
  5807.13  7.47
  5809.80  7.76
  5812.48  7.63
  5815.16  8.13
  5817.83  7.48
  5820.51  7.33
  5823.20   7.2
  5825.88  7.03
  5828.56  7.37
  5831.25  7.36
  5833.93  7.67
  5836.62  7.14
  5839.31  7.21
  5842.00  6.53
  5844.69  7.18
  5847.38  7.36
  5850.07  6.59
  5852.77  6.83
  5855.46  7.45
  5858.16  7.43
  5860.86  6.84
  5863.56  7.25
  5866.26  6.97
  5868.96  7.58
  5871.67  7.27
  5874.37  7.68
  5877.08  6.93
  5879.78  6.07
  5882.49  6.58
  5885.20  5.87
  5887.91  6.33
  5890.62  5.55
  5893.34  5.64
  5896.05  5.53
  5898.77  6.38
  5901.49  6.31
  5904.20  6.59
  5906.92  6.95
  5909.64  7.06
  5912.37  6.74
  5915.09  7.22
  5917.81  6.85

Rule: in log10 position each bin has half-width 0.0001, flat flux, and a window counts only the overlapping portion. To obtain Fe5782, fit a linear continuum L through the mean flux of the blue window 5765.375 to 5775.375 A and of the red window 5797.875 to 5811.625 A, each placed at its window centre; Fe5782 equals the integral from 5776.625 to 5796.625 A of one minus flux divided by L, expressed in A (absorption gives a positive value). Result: 1.2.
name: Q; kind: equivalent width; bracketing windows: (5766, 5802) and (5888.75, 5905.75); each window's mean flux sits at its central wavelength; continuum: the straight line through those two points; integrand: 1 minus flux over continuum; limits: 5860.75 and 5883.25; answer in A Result -2.69 A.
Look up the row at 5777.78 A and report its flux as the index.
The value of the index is 6.02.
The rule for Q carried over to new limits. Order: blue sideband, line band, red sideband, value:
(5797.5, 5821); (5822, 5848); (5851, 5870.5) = 0.66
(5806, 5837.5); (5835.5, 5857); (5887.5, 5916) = 0.29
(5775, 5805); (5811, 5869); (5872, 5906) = -4.26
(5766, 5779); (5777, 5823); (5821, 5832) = -1.15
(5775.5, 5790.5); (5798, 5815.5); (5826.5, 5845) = -1.60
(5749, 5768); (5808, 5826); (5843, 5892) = -1.25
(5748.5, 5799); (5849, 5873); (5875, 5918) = -1.80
